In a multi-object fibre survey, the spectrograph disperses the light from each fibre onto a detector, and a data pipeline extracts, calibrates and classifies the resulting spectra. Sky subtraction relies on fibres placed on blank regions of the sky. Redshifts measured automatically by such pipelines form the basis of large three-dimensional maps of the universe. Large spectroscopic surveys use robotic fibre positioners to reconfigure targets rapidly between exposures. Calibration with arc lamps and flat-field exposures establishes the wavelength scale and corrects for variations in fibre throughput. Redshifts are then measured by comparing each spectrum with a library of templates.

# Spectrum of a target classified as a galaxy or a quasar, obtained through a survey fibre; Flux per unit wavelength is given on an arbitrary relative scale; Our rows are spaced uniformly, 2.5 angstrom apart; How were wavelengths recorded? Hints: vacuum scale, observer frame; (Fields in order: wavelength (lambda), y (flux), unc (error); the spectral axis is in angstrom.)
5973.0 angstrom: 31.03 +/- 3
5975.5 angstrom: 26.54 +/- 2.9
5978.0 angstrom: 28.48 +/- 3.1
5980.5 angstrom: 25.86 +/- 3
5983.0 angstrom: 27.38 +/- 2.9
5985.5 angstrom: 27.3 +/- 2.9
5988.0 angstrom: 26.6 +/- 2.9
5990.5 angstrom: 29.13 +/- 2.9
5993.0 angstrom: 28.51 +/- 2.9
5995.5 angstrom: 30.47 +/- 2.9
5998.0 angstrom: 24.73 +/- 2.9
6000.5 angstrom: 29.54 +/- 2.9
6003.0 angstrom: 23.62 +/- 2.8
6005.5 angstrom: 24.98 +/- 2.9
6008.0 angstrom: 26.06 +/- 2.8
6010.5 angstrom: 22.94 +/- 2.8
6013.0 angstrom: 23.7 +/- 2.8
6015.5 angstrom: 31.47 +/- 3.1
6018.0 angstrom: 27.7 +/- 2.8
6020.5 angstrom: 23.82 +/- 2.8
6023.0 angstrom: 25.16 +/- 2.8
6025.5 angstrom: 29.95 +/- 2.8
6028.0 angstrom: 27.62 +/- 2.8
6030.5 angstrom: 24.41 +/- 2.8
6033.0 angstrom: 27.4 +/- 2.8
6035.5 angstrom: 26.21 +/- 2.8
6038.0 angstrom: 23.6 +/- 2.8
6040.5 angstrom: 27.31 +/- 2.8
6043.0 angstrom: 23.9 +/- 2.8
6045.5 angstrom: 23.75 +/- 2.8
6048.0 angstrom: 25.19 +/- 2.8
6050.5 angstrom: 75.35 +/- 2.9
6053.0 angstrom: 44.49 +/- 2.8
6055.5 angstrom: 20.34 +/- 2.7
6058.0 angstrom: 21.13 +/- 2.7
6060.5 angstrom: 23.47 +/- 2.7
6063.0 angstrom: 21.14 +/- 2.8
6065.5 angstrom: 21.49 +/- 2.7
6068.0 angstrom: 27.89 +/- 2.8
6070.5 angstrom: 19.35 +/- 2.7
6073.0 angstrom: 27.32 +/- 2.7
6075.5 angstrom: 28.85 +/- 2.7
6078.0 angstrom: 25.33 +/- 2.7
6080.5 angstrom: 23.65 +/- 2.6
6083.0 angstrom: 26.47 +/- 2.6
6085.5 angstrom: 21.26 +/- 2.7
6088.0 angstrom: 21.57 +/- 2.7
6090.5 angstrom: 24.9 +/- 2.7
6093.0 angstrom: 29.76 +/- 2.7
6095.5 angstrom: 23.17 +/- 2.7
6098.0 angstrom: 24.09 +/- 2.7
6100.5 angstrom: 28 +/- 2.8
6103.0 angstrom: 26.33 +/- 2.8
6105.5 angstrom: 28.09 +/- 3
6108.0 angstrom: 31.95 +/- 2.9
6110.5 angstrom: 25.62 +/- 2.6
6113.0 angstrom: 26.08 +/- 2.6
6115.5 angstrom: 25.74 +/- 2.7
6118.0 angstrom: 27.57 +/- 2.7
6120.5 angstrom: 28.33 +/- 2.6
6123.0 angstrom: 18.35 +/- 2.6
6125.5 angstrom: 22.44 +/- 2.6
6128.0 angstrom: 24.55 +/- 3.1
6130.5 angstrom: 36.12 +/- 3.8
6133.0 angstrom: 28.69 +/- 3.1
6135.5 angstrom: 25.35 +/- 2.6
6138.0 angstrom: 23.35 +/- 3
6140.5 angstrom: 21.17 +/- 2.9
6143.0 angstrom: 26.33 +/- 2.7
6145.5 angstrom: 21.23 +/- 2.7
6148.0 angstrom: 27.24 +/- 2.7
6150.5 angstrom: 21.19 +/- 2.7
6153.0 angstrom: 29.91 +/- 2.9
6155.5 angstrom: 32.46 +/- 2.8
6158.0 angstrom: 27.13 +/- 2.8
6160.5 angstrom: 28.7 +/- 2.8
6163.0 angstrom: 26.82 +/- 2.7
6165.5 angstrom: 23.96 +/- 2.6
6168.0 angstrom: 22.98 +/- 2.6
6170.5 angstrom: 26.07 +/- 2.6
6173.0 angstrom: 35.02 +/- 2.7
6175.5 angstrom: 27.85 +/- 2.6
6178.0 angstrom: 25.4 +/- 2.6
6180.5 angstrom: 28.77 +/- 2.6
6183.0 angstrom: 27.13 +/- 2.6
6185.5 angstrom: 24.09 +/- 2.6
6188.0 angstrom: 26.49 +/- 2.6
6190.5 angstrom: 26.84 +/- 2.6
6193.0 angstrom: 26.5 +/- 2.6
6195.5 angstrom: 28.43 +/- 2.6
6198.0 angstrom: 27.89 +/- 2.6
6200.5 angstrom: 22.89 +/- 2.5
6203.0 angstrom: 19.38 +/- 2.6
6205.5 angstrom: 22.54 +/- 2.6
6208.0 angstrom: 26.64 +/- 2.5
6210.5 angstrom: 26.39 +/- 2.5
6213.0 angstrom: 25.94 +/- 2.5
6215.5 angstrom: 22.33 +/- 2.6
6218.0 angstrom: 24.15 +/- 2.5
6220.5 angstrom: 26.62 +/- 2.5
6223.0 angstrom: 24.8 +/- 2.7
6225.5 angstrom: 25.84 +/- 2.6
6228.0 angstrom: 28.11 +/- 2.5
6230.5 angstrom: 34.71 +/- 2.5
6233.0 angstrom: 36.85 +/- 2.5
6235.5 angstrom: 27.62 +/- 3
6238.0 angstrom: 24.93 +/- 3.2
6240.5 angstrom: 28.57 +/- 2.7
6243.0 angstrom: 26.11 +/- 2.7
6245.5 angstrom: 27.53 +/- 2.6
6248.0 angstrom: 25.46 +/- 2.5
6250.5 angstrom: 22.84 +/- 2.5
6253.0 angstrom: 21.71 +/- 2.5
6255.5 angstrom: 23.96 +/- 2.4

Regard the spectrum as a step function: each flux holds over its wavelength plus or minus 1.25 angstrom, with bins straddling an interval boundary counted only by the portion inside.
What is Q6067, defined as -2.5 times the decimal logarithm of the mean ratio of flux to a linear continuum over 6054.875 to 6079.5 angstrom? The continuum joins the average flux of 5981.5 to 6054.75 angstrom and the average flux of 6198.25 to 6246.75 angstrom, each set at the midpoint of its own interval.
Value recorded 0.18 mag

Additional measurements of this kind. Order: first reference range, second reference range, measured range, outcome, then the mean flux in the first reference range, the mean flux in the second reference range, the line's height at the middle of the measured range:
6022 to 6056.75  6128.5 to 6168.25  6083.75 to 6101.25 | 0.16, 30.4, 26.5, 28.5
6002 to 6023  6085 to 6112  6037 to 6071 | -0.12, 25.5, 26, 25.8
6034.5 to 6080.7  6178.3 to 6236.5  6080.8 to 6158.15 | 0.06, 28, 26.5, 27.4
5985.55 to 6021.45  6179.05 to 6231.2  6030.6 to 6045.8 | 0.05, 26.7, 25.9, 26.6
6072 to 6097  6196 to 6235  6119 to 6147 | 0.02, 25.2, 26.4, 25.6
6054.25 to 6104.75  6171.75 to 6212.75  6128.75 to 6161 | -0.05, 24.3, 26.4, 25.5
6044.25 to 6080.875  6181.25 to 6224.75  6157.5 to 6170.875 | 0.02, 28.7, 25.3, 26.2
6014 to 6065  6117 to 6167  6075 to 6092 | 0.13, 28.5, 26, 27.5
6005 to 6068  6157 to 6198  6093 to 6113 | 0.02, 27.7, 27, 27.4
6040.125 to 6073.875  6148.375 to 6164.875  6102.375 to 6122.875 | 0.04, 28.8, 27.5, 28.1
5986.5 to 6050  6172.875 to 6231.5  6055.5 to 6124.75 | 0.07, 26.9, 26.2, 26.6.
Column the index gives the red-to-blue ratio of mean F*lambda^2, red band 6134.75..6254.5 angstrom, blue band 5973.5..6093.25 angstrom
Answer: 1.02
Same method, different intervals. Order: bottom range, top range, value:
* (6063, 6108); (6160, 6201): 1.10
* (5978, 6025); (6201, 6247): 1.07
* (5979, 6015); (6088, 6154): 1.01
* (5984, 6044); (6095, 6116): 1.04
